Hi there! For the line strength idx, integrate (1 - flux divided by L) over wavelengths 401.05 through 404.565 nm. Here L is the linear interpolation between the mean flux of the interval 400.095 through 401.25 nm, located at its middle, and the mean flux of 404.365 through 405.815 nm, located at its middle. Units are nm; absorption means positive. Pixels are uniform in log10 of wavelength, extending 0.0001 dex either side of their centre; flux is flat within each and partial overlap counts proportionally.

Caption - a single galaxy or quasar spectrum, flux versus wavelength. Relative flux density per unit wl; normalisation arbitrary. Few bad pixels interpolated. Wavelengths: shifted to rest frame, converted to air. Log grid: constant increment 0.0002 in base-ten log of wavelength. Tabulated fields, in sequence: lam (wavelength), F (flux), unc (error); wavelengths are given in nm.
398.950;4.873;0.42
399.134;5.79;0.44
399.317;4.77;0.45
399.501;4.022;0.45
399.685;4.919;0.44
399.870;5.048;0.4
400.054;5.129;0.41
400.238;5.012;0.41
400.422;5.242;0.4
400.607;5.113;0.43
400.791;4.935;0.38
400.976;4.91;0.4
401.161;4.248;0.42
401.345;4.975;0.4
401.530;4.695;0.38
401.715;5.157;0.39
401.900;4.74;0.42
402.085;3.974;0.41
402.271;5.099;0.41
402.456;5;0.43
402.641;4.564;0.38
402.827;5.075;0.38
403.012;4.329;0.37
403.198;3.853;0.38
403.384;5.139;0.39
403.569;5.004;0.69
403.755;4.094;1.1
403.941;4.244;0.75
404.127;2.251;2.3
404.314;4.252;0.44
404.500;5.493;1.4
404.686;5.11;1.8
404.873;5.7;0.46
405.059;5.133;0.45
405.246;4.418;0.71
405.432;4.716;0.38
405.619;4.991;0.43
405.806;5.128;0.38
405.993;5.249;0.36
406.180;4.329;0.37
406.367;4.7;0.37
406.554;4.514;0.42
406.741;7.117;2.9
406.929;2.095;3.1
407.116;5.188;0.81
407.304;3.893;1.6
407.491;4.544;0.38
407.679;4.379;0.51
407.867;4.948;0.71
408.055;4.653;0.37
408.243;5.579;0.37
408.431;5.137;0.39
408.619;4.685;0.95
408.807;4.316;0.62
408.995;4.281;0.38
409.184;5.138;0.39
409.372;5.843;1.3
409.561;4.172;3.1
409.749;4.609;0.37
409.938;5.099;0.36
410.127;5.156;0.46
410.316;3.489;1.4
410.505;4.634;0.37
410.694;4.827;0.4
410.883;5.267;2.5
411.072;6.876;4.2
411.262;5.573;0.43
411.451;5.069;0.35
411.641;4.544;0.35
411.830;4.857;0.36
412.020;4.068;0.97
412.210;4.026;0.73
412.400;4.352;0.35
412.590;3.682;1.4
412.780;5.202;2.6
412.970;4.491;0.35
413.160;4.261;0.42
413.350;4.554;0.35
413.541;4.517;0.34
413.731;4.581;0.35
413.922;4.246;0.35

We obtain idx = 0.32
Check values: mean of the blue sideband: 4.92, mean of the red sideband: 5.06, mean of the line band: 4.53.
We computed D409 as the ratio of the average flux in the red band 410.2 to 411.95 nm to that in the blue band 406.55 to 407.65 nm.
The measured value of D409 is 1.10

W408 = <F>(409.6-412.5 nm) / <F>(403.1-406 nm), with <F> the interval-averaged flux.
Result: 1.0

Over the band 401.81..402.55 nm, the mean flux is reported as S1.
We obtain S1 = 4.7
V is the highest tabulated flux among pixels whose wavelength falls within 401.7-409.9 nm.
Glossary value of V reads 7.117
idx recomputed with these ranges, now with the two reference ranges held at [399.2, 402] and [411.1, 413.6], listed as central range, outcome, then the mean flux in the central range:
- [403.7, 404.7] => 0.13 nm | 4.18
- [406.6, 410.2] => -0.06 nm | 4.77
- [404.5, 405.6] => -0.06 nm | 5.06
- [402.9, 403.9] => 0.07 nm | 4.49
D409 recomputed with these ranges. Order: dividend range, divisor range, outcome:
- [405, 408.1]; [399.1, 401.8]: 0.96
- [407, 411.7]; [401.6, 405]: 1.05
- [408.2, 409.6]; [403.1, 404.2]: 1.19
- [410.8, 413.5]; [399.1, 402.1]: 0.98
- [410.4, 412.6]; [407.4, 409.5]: 1.00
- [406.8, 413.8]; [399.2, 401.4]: 0.96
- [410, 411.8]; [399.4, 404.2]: 1.08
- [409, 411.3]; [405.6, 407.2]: 1.04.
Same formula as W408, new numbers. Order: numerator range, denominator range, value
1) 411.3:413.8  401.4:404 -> 0.97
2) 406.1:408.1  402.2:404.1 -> 1.01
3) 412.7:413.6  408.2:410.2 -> 0.94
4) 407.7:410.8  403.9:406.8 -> 0.99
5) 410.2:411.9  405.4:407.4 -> 1.06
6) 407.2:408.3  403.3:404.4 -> 1.12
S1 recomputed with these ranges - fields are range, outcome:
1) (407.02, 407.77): 4.49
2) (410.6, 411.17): 5.66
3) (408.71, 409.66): 4.75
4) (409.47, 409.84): 4.4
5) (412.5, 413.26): 4.42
